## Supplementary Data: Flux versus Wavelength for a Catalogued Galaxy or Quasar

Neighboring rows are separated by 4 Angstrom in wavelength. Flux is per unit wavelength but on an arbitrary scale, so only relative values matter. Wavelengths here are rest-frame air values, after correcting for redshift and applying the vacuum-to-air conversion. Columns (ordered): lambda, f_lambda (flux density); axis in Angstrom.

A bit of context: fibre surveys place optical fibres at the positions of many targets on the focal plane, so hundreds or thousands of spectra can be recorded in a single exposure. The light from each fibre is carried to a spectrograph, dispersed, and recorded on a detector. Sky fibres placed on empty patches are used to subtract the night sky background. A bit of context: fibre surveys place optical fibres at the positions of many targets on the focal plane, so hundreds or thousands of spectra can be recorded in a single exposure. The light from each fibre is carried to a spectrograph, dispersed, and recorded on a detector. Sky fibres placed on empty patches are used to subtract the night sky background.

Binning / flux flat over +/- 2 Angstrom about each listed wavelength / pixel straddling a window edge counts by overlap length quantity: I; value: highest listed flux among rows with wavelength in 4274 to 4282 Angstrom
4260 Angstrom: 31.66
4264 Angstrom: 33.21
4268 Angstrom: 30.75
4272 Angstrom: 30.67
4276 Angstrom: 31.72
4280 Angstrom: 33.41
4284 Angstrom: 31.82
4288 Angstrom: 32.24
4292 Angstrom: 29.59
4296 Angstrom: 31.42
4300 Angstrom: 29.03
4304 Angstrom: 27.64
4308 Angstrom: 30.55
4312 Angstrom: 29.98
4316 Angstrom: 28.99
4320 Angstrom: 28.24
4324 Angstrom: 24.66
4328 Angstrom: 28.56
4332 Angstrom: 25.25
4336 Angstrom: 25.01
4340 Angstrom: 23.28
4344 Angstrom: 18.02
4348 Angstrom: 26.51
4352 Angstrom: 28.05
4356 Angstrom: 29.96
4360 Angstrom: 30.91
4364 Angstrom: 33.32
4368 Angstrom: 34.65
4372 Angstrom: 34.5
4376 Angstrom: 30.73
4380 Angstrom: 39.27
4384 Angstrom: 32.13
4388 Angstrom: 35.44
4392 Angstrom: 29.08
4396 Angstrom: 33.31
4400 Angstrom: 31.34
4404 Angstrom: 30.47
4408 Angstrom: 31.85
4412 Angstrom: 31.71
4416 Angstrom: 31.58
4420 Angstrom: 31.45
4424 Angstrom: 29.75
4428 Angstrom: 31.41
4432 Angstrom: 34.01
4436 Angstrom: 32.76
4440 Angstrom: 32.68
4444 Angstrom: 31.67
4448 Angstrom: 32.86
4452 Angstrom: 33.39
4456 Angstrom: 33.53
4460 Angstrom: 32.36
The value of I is 33.41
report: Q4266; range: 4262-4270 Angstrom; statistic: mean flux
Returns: 32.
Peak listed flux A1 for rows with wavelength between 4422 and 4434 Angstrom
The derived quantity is 34.01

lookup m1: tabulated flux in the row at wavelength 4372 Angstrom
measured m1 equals 34.5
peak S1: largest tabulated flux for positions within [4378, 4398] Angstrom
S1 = 39.27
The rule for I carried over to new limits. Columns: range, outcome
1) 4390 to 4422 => 33.31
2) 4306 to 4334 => 30.55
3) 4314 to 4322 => 28.99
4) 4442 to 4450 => 32.86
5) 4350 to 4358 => 29.96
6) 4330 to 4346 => 25.25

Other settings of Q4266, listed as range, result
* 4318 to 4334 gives 26.7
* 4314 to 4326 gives 27.3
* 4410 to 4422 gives 31.6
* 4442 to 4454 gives 32.6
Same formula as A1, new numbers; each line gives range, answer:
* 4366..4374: 34.65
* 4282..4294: 32.24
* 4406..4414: 31.85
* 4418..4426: 31.45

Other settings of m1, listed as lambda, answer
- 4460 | 32.36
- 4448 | 32.86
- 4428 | 31.41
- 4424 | 29.75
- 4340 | 23.28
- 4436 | 32.76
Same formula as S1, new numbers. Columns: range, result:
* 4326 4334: 28.56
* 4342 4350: 26.51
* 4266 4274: 30.75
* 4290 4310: 31.42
